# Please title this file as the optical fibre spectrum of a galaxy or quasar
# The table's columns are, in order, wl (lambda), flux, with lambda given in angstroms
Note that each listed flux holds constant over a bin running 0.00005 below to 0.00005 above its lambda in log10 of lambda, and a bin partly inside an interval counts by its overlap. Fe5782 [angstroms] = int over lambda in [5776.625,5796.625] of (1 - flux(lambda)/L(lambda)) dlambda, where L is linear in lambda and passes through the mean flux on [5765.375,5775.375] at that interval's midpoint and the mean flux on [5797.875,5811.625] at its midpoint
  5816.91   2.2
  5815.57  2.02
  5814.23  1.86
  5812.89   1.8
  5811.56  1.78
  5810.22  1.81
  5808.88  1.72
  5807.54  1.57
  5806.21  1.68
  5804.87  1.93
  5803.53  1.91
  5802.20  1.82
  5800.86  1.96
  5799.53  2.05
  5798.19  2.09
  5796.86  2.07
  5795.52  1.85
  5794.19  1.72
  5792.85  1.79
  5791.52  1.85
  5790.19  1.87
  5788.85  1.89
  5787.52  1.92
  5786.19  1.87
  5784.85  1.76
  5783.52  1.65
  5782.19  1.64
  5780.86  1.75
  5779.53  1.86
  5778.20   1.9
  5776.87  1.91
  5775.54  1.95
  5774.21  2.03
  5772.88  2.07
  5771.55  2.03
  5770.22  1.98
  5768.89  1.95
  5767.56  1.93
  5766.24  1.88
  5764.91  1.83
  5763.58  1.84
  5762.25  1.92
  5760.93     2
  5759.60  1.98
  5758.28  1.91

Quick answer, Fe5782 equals 0.99 angstroms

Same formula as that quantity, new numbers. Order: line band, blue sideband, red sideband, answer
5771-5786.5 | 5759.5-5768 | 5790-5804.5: 0.33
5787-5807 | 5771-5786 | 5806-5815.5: -0.90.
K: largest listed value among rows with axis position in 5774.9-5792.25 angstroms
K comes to 1.95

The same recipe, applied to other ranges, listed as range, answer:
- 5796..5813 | 2.09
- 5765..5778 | 2.07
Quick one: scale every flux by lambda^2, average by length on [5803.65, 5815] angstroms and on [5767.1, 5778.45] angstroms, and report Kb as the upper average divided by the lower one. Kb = 0.9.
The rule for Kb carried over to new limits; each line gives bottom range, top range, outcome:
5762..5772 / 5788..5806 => 1.00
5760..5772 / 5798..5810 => 0.97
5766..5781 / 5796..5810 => 0.97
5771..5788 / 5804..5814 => 0.95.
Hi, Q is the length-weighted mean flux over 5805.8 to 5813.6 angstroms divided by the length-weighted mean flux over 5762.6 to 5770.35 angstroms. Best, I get 0.91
